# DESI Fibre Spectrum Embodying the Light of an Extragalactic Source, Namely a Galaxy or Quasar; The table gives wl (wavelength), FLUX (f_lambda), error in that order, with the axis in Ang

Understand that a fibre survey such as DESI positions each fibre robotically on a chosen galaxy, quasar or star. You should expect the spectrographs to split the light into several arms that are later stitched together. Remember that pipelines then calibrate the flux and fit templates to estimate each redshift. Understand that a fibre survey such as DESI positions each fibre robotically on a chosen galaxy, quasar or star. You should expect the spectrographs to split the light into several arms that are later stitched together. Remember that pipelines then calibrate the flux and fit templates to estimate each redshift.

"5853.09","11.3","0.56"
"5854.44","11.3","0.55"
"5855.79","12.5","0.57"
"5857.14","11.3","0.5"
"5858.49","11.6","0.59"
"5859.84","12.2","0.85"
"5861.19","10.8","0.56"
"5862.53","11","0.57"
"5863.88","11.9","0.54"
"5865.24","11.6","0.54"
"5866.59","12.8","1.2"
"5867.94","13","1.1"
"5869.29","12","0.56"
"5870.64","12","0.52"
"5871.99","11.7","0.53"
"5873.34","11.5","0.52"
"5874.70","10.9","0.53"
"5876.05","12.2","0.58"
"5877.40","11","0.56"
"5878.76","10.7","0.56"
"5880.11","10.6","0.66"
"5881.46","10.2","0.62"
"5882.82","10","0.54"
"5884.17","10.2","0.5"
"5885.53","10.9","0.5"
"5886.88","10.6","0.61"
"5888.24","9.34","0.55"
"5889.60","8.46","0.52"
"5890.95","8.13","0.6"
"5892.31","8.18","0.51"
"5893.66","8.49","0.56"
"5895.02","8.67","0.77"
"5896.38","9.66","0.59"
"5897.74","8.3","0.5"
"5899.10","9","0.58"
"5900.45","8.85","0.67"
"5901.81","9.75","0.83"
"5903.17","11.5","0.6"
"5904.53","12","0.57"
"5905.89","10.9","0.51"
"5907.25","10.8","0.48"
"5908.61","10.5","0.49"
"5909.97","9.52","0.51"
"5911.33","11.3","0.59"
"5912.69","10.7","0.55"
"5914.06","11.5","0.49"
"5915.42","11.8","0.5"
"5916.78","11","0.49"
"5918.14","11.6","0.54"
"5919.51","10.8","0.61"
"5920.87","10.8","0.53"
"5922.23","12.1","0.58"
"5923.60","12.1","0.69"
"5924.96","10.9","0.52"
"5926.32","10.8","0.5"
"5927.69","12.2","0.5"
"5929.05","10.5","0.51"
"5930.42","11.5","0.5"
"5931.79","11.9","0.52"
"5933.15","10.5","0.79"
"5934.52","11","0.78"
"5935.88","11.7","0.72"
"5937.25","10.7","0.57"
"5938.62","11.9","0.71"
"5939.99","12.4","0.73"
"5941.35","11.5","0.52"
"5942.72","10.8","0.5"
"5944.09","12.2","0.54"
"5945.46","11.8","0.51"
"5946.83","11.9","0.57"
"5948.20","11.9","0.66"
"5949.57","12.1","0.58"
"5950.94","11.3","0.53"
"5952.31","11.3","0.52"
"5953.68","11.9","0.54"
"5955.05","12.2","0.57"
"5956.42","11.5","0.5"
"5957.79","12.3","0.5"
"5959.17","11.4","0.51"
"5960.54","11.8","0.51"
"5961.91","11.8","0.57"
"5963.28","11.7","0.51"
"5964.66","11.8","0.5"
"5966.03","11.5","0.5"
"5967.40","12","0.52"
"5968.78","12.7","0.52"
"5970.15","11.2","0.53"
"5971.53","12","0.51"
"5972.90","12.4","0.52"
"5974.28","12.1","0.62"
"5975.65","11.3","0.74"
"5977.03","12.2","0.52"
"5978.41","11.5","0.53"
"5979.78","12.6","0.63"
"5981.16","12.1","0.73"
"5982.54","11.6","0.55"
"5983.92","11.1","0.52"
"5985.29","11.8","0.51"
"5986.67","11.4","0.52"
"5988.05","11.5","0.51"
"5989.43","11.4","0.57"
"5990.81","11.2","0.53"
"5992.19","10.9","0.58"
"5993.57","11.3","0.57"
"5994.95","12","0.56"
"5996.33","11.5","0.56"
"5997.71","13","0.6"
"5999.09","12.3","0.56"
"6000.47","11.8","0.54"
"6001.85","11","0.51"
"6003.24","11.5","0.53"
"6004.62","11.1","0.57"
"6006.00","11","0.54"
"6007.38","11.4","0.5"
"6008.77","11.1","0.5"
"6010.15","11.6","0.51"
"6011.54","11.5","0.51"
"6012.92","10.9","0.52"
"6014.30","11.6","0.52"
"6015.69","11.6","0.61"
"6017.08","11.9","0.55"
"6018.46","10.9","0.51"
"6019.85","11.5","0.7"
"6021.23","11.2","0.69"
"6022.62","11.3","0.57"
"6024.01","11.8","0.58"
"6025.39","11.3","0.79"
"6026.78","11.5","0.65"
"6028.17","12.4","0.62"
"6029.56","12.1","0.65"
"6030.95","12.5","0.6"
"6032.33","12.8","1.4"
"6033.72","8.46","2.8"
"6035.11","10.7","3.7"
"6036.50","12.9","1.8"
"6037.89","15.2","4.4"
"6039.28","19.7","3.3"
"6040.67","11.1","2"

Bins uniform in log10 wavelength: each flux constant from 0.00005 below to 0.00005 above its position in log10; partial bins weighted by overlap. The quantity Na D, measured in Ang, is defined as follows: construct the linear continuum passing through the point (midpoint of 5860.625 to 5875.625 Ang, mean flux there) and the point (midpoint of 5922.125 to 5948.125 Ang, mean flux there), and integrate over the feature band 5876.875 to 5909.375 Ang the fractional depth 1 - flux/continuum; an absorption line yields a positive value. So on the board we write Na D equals 5.0 Ang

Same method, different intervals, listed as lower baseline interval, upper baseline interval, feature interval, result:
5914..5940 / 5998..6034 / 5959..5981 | -0.9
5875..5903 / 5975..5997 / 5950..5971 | -1.3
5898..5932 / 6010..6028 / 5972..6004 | -1.2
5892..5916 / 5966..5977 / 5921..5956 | -1.6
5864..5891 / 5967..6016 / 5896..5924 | 1.2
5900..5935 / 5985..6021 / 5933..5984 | -2.2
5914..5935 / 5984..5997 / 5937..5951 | -0.5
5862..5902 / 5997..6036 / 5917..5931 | -0.8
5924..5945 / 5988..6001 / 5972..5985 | -0.3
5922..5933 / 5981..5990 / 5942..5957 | -0.3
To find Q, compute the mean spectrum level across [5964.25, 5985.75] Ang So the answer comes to 11.9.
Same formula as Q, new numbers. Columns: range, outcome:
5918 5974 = 11.6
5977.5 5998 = 11.6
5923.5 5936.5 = 11.3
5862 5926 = 10.7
